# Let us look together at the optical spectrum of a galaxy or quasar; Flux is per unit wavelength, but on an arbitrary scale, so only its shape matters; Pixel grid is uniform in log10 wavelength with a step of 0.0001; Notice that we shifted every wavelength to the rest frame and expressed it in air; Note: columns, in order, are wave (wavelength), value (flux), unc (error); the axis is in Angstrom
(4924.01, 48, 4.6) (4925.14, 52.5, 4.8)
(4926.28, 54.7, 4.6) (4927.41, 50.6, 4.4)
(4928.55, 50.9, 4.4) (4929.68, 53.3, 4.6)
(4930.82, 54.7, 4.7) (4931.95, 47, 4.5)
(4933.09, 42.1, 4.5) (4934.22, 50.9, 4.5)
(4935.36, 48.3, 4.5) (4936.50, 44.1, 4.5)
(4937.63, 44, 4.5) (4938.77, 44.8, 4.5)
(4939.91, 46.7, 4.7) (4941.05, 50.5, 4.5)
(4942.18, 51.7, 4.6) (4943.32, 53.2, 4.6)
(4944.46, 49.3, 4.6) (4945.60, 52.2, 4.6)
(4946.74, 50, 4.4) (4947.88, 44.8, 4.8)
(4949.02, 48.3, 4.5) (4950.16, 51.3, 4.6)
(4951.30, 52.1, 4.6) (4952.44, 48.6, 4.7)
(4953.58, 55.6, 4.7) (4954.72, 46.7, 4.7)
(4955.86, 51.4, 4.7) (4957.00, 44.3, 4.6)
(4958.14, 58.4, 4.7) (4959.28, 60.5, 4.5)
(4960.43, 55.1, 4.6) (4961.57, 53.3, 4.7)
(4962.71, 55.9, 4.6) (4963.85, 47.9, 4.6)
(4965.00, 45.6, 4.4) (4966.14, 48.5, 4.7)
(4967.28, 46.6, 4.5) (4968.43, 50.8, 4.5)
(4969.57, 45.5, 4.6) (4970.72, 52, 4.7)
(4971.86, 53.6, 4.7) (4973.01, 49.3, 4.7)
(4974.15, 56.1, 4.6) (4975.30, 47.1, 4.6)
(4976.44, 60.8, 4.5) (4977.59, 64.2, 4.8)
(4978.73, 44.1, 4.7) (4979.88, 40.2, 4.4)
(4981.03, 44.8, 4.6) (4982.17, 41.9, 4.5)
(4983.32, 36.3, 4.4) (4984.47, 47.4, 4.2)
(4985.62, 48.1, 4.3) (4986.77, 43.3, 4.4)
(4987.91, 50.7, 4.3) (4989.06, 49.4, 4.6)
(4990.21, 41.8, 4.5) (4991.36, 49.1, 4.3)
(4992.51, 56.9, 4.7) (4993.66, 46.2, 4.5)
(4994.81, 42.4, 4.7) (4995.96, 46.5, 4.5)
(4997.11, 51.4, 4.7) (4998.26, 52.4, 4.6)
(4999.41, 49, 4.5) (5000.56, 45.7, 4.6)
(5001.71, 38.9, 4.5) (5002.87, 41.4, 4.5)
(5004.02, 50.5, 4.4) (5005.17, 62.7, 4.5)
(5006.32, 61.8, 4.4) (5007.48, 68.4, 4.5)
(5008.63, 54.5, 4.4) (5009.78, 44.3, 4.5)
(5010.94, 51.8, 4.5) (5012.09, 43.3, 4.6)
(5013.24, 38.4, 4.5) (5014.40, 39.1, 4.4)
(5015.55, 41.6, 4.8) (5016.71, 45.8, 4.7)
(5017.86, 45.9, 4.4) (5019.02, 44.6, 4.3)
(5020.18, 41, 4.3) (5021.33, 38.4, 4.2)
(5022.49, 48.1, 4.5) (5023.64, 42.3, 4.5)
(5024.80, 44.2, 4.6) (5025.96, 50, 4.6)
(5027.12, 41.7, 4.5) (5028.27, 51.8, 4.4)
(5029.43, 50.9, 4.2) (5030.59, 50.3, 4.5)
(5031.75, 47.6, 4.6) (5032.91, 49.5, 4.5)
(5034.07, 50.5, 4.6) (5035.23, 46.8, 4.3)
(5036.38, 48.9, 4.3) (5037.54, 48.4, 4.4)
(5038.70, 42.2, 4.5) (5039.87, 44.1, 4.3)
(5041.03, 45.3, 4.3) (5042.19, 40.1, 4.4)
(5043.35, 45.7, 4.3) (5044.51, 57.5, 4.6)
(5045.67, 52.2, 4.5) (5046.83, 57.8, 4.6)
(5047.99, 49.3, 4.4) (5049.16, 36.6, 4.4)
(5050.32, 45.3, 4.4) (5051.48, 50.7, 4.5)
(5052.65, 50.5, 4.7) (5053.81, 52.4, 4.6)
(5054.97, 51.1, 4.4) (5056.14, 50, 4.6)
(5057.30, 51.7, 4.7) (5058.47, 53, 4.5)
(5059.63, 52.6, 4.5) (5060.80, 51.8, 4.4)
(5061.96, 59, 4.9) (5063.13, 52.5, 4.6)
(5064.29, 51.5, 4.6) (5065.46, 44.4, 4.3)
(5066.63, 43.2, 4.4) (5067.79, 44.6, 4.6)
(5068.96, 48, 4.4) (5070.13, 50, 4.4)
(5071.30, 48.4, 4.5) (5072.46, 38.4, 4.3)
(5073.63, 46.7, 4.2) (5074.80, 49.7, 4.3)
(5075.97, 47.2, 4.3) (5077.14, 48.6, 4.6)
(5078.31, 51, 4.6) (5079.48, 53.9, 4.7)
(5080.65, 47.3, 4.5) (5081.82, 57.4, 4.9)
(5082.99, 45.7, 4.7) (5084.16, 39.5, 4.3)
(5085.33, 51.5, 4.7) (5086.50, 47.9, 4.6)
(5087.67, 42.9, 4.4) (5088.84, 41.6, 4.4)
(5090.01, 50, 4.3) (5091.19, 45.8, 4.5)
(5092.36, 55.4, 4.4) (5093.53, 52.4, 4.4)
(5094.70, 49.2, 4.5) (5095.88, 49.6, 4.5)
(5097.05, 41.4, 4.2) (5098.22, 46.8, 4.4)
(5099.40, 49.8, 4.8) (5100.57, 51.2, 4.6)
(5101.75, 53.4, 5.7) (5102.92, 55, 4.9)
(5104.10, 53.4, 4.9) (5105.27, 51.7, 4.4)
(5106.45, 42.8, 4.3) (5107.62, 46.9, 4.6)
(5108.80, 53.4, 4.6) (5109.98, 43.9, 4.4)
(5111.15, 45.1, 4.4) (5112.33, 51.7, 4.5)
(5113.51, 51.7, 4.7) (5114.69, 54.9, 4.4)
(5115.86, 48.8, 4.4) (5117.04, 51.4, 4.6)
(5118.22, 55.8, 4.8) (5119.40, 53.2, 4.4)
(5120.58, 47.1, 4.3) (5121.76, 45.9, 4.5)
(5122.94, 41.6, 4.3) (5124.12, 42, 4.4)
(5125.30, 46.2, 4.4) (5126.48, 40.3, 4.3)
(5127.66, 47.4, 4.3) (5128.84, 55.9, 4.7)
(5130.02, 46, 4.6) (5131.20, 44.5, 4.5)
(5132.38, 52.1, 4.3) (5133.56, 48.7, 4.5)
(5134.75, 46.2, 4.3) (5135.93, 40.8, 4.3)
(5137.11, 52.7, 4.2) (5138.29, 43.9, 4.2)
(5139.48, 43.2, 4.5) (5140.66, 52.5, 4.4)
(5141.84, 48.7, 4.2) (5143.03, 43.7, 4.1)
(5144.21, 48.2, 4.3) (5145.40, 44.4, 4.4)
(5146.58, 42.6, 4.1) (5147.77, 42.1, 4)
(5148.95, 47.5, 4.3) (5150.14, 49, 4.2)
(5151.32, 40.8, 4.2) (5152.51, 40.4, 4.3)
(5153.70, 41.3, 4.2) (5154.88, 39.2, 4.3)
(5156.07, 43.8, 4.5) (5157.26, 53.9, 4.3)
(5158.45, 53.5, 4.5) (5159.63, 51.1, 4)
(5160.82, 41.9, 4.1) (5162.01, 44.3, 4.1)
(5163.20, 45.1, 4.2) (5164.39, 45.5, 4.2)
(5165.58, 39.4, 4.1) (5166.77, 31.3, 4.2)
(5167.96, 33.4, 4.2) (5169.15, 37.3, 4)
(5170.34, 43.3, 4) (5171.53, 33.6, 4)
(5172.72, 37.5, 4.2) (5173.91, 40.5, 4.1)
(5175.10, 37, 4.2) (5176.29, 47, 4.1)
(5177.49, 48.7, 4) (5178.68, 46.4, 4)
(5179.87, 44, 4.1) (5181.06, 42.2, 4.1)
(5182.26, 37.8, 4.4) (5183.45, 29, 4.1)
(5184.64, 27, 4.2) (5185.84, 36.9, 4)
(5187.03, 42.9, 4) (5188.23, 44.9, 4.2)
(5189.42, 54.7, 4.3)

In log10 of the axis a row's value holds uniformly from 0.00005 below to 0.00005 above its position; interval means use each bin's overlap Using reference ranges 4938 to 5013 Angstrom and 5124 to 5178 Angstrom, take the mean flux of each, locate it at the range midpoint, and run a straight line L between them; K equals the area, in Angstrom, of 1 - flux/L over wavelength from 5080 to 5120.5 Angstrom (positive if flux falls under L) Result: -3.1 Angstrom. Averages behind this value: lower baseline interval 49.7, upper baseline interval 44.3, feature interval 49.4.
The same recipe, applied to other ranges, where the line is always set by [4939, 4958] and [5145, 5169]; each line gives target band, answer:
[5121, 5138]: -0.8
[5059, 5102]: -2.7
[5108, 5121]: -1.7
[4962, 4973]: -0.1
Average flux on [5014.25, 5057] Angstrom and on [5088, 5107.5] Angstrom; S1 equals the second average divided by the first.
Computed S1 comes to 1.0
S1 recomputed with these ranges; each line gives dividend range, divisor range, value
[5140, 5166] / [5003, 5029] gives 0.95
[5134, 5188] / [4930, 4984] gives 0.86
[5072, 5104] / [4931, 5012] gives 0.98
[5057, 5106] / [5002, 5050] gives 1.03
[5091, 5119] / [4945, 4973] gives 0.99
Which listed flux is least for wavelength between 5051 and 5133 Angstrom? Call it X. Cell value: 38.4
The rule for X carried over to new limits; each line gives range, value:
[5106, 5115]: 42.8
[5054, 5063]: 50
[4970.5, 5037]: 36.3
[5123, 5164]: 39.2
